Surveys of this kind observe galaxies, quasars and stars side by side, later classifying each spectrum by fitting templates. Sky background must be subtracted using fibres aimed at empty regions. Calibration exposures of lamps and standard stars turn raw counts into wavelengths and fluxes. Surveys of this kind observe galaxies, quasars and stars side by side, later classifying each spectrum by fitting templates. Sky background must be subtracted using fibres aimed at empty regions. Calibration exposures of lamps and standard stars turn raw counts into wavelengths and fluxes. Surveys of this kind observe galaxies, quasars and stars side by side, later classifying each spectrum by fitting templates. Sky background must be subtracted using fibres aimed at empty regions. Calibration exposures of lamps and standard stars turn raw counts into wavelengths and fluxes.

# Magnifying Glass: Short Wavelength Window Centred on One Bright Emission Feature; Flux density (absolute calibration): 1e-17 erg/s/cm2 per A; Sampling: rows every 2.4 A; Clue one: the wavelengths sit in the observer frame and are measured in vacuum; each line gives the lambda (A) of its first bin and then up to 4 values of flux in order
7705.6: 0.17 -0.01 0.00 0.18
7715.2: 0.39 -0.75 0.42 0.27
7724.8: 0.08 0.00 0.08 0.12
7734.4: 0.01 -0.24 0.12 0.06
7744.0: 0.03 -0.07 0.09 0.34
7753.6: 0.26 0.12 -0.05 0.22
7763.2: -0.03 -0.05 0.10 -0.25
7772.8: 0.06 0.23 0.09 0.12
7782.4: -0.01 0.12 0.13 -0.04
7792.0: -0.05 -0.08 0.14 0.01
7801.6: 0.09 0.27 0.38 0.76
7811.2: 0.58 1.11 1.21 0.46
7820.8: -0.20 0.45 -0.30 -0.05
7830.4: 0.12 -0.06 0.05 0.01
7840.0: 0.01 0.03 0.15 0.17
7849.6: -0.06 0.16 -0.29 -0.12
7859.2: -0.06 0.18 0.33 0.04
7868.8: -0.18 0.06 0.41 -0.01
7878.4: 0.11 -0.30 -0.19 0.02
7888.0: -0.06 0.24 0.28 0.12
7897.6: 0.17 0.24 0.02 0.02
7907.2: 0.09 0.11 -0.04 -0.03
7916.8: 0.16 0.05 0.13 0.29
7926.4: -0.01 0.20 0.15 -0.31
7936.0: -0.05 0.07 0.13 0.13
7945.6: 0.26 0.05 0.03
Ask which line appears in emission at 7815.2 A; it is [O II]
